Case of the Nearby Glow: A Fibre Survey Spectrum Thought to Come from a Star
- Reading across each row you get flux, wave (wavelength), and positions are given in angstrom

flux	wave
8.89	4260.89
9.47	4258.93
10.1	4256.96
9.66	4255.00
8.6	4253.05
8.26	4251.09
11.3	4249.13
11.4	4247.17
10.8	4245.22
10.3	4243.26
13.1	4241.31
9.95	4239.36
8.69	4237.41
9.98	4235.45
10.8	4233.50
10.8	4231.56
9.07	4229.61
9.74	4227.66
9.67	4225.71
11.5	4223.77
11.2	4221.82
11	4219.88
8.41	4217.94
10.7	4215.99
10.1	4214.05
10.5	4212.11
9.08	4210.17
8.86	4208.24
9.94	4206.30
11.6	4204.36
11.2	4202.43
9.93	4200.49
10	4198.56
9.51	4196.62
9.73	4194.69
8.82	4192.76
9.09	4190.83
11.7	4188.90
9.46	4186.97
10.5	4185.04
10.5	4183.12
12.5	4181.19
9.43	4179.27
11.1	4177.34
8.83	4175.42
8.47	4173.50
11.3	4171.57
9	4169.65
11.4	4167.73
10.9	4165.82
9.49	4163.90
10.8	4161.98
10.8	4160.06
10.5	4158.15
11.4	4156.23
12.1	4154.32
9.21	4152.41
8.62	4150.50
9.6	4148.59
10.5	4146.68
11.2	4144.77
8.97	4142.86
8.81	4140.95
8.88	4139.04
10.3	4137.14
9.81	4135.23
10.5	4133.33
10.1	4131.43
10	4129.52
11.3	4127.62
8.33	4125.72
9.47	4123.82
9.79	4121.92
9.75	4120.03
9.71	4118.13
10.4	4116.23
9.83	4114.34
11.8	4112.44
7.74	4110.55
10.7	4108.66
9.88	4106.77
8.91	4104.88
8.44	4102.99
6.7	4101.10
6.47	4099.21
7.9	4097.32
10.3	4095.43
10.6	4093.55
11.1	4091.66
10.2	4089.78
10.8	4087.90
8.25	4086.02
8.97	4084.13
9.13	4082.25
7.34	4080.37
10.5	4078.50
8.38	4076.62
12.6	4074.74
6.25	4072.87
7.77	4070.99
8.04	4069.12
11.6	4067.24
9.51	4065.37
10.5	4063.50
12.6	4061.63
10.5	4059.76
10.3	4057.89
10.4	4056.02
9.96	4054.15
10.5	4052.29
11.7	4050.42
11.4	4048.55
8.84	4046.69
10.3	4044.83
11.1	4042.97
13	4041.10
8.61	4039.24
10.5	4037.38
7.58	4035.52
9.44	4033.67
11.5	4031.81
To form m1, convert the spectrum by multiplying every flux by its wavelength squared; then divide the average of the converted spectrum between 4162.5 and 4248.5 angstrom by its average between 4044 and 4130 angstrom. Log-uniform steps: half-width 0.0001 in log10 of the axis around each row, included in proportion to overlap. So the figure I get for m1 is 1.1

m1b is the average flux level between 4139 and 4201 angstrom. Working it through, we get 10.1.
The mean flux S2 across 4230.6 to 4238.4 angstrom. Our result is 10.1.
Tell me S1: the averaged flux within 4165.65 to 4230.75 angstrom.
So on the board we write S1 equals 10.1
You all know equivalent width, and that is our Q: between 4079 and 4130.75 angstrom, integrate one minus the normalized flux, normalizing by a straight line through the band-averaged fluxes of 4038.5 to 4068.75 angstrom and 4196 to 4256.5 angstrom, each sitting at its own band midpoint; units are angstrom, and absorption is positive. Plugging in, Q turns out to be 5.4 angstrom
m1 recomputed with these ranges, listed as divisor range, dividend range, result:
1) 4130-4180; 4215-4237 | 1.05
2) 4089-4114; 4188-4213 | 1.13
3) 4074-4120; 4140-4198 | 1.11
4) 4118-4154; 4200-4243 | 1.09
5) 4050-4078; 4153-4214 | 1.09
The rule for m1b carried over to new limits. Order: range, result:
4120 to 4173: 10.1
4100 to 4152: 9.62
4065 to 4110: 9.16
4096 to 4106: 7.81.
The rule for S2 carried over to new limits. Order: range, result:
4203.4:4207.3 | 10.7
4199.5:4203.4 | 10.6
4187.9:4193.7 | 9.87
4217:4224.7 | 10.5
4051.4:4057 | 10.3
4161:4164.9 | 10.1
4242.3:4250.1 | 10.9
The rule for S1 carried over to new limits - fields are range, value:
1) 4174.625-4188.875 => 10.4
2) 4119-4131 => 9.78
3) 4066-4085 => 9.07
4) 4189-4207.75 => 10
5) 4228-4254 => 10.2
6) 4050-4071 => 10.4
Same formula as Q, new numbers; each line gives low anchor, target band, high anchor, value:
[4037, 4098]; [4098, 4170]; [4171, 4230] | 1.83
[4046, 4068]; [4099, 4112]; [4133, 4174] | 2.18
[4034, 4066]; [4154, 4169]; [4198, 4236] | -0.81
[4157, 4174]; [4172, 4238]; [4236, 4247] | 2.48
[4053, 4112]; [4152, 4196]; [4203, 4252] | -1.50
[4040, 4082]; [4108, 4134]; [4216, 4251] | 0.69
